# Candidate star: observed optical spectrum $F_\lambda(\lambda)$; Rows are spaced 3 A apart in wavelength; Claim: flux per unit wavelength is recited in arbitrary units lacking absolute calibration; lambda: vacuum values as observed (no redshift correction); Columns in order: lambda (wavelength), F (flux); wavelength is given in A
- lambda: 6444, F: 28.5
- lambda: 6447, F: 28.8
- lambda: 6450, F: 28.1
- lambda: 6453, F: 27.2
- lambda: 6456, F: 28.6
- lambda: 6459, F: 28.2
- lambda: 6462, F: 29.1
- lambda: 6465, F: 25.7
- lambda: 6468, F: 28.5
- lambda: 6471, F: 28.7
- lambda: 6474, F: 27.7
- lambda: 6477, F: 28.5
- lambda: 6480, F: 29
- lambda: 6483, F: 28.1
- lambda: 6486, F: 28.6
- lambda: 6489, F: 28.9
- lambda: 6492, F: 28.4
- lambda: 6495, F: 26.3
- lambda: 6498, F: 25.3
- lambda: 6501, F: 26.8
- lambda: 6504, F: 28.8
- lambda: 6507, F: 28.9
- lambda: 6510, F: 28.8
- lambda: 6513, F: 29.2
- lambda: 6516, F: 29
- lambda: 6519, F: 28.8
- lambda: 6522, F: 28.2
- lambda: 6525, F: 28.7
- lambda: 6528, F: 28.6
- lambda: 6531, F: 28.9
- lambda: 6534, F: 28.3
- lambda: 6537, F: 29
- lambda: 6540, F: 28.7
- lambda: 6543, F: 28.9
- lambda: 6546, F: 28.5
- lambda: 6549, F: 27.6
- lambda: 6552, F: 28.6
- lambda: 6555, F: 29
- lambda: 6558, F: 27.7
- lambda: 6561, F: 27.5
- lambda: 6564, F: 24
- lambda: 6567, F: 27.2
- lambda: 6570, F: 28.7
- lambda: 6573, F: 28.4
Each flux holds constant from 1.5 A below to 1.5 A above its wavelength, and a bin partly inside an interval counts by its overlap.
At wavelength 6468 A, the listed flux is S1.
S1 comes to 28.5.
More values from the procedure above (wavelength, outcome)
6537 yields 29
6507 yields 28.9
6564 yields 24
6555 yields 29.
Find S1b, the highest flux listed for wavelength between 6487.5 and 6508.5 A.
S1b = 28.9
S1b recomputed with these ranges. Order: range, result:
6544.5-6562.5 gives 29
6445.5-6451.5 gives 28.8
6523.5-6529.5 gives 28.7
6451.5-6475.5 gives 29.1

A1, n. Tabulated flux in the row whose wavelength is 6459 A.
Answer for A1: 28.2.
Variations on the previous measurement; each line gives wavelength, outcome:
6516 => 29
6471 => 28.7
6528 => 28.6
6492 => 28.4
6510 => 28.8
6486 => 28.6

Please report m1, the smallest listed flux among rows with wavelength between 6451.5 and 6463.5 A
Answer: 27.2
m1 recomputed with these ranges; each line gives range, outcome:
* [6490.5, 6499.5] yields 25.3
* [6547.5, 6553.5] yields 27.6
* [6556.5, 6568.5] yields 24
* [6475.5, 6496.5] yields 26.3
